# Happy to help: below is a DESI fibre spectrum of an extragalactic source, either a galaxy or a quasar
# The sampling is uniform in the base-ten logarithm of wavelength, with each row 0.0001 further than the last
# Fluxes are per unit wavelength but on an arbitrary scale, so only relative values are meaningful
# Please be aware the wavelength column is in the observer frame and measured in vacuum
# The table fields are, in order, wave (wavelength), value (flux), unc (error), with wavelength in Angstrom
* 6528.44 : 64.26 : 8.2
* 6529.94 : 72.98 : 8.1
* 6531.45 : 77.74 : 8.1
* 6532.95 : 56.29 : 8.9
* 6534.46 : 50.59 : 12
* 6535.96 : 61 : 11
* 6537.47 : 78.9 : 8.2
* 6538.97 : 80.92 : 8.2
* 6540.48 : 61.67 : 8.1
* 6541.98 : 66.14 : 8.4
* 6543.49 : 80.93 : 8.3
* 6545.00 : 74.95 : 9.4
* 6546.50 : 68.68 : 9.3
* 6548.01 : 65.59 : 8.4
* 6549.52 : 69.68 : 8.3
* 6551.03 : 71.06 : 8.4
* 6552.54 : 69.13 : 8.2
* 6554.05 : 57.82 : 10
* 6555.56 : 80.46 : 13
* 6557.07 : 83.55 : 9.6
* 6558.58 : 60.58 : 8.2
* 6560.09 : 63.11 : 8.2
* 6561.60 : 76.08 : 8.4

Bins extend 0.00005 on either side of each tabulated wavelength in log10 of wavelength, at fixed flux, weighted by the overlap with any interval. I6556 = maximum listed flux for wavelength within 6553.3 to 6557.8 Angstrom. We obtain 83.55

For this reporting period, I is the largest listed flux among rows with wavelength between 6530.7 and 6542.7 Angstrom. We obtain 80.92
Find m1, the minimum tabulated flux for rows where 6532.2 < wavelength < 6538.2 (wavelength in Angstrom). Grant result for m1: 50.59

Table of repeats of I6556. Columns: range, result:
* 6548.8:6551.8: 71.06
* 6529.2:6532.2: 77.74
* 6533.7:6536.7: 61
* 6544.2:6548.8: 74.95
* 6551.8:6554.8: 69.13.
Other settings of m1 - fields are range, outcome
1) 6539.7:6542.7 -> 61.67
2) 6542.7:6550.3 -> 65.59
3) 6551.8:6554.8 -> 57.82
